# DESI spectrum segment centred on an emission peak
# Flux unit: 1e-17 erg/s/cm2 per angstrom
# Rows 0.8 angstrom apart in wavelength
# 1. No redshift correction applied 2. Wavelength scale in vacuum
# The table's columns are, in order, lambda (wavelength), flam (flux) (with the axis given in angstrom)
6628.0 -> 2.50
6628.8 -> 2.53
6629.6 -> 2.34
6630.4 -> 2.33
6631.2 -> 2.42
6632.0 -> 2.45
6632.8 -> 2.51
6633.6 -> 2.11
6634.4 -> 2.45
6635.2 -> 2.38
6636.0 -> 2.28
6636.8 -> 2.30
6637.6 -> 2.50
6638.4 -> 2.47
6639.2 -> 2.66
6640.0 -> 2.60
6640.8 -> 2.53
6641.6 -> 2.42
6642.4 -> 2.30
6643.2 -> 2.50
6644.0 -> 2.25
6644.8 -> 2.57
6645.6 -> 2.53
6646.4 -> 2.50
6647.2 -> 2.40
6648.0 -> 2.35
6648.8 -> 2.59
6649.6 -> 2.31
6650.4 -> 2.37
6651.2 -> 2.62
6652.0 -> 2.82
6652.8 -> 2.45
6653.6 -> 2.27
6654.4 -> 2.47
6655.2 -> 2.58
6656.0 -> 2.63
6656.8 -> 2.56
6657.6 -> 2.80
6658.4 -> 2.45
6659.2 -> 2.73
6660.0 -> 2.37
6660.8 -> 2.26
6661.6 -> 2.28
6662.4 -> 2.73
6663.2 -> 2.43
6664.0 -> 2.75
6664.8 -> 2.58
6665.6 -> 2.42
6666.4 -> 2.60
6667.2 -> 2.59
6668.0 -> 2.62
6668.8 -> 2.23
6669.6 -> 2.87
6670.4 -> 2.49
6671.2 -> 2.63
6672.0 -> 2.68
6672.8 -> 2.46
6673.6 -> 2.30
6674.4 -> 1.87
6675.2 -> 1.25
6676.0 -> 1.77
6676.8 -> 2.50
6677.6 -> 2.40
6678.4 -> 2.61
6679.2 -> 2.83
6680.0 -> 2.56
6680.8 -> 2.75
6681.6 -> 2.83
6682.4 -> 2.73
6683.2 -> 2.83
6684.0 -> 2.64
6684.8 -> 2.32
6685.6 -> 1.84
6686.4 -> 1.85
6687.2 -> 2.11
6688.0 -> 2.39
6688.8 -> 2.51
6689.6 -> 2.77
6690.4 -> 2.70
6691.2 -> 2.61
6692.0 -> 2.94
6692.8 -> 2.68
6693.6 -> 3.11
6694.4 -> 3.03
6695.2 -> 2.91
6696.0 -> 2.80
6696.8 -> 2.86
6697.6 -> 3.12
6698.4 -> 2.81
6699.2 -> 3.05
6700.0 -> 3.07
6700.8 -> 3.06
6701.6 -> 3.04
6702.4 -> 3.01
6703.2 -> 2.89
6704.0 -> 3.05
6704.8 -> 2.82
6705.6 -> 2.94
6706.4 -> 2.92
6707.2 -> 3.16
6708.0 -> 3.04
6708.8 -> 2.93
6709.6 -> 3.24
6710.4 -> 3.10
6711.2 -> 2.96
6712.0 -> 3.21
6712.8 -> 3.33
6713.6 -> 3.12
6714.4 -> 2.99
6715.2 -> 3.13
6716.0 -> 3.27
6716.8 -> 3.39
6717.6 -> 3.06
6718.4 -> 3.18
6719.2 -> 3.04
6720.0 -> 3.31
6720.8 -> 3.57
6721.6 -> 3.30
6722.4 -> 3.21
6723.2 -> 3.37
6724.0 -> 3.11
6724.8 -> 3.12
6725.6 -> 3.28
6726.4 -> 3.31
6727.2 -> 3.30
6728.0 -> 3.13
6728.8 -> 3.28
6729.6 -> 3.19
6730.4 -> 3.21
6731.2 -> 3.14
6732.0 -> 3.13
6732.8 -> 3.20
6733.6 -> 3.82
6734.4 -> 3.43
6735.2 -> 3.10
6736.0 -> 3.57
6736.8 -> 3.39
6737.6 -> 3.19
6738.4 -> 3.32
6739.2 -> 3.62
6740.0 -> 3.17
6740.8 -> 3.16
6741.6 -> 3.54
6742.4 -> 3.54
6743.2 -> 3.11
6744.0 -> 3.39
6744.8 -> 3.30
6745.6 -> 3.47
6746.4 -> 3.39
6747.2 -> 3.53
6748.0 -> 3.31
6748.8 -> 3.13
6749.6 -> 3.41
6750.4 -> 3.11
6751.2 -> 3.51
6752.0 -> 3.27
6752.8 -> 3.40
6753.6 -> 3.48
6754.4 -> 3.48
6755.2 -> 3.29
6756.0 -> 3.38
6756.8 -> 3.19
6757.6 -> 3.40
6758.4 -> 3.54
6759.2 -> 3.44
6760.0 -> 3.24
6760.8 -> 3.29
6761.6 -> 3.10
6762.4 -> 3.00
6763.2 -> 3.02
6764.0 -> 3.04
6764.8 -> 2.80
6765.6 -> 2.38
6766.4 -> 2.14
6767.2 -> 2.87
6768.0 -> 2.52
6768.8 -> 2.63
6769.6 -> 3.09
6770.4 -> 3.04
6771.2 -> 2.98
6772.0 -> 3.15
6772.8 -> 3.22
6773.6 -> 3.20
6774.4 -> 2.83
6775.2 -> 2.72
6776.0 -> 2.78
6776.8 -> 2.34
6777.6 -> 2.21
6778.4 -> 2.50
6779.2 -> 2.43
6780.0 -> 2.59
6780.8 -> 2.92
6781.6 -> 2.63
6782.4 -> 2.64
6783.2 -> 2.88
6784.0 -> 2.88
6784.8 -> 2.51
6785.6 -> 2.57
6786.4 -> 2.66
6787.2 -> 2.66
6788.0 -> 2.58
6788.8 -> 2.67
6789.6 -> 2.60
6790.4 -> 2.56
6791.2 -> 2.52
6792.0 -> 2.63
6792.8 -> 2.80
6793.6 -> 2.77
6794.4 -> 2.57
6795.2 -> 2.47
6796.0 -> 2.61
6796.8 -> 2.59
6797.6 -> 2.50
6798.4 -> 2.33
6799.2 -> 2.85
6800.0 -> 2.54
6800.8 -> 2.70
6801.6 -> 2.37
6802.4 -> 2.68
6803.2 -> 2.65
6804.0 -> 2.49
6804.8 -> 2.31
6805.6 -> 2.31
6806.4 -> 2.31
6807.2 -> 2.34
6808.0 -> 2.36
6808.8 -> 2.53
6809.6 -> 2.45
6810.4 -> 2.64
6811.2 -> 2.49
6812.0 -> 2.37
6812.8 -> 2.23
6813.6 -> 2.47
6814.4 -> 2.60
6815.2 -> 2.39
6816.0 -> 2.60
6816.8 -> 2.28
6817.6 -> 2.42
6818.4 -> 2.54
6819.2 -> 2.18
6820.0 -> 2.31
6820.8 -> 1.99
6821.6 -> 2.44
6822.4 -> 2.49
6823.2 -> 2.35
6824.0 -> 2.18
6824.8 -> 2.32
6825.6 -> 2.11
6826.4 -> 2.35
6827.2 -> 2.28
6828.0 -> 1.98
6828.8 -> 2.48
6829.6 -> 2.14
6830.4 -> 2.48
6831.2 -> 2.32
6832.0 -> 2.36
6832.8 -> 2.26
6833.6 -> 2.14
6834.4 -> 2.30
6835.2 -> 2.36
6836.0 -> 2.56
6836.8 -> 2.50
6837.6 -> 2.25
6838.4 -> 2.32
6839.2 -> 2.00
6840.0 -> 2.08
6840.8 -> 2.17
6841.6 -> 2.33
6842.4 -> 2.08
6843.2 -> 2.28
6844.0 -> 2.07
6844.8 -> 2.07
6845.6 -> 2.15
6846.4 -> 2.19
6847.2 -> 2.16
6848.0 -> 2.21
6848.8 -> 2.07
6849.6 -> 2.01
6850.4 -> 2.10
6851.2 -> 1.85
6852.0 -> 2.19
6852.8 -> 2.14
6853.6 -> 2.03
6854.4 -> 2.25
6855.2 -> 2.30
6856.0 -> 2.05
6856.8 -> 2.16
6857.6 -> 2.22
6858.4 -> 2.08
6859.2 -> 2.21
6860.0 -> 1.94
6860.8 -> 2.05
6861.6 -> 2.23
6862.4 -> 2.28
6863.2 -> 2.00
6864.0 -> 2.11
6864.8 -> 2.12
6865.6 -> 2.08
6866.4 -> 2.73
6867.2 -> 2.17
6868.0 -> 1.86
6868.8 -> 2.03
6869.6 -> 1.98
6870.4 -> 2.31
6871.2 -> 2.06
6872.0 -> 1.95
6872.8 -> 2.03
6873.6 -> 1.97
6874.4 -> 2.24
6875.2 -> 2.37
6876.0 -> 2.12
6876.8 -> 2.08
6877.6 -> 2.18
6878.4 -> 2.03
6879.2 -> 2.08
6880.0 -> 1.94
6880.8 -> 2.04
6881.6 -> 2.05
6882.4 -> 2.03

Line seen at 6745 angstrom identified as C IV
